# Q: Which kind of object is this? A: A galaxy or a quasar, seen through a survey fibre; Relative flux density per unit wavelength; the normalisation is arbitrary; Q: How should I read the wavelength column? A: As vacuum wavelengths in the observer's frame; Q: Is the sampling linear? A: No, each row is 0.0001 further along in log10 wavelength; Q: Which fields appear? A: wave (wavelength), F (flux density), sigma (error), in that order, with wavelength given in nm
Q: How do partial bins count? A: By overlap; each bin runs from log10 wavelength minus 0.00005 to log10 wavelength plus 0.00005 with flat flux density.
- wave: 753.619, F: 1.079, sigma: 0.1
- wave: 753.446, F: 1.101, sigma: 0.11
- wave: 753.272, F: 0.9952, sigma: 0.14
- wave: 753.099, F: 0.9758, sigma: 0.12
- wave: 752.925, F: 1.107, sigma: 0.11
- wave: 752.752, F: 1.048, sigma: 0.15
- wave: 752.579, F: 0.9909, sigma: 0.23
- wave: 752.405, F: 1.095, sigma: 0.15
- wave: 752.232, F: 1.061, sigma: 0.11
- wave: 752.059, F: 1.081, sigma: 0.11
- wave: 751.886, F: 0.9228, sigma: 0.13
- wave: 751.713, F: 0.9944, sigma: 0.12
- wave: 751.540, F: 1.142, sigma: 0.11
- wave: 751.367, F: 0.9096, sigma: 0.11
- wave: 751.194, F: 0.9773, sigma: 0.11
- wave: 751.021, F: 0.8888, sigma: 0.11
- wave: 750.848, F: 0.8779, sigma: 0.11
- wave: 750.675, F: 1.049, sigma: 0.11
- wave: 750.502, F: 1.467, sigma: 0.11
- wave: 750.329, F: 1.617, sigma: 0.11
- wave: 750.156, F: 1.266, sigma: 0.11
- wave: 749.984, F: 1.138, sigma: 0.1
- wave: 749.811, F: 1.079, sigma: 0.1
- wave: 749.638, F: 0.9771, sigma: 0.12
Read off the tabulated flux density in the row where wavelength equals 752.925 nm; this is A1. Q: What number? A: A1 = 1.107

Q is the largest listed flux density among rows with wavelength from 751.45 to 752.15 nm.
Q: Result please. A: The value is 1.142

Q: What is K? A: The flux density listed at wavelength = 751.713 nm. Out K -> 0.9944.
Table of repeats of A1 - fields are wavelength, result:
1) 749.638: 0.9771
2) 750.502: 1.467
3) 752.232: 1.061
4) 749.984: 1.138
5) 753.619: 1.079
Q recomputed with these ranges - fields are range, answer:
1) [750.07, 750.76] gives 1.617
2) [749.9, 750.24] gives 1.266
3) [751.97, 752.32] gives 1.081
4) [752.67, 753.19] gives 1.107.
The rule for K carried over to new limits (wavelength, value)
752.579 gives 0.9909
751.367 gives 0.9096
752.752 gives 1.048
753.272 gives 0.9952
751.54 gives 1.142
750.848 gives 0.8779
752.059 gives 1.081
